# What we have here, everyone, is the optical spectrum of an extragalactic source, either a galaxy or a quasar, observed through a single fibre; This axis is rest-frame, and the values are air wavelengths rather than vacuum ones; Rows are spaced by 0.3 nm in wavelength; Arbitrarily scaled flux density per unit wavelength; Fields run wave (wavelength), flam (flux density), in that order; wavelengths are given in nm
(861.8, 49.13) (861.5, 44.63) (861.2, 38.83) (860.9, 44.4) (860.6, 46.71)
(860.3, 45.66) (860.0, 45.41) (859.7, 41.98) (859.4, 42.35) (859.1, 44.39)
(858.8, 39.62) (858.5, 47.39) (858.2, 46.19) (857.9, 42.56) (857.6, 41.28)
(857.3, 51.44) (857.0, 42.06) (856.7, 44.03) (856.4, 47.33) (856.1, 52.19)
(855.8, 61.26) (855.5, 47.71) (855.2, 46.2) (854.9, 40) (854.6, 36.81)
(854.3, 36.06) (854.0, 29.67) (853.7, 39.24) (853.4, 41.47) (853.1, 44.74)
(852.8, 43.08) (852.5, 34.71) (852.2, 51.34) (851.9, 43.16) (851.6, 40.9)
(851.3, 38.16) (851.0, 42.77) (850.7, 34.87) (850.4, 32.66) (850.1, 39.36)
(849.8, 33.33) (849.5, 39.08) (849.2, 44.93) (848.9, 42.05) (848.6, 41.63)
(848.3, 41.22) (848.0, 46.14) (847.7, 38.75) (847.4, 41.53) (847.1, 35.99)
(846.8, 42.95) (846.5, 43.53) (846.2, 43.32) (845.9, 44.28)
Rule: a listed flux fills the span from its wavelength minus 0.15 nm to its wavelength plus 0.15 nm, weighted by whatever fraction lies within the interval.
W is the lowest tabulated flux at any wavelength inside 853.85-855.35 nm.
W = 29.67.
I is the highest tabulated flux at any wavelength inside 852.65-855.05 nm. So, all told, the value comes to 44.74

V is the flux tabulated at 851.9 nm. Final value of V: 43.16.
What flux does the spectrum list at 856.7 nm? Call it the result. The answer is 44.03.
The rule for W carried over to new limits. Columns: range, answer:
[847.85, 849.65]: 39.08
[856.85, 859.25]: 39.62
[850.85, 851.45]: 38.16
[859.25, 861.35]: 38.83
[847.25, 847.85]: 38.75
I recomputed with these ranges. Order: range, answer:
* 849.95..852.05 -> 43.16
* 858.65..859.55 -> 44.39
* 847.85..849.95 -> 46.14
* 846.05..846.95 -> 43.53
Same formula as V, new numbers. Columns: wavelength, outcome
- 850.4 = 32.66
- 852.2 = 51.34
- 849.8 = 33.33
